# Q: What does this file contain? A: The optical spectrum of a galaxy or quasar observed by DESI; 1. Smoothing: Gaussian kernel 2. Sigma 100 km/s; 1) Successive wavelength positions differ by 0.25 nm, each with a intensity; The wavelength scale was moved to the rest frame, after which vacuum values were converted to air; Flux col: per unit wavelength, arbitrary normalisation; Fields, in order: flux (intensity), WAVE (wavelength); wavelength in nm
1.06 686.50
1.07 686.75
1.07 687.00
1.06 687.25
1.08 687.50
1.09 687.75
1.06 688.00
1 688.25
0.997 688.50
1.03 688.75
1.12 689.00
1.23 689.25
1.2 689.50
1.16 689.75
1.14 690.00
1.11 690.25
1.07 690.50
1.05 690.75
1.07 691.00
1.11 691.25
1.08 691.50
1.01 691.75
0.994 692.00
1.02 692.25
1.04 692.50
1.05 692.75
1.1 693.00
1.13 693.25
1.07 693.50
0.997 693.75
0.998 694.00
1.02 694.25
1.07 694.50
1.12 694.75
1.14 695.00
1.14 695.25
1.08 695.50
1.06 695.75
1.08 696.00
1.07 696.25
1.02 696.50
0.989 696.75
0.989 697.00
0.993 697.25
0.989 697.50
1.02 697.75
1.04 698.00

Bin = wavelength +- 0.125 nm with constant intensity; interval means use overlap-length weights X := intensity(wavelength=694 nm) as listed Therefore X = 0.998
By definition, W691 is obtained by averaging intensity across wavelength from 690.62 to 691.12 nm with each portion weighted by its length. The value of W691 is 1.06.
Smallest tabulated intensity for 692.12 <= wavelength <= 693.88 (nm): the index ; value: 0.997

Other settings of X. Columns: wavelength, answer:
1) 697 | 0.989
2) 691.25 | 1.11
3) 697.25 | 0.993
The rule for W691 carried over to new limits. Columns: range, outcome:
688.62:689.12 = 1.07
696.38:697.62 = 0.996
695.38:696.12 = 1.07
